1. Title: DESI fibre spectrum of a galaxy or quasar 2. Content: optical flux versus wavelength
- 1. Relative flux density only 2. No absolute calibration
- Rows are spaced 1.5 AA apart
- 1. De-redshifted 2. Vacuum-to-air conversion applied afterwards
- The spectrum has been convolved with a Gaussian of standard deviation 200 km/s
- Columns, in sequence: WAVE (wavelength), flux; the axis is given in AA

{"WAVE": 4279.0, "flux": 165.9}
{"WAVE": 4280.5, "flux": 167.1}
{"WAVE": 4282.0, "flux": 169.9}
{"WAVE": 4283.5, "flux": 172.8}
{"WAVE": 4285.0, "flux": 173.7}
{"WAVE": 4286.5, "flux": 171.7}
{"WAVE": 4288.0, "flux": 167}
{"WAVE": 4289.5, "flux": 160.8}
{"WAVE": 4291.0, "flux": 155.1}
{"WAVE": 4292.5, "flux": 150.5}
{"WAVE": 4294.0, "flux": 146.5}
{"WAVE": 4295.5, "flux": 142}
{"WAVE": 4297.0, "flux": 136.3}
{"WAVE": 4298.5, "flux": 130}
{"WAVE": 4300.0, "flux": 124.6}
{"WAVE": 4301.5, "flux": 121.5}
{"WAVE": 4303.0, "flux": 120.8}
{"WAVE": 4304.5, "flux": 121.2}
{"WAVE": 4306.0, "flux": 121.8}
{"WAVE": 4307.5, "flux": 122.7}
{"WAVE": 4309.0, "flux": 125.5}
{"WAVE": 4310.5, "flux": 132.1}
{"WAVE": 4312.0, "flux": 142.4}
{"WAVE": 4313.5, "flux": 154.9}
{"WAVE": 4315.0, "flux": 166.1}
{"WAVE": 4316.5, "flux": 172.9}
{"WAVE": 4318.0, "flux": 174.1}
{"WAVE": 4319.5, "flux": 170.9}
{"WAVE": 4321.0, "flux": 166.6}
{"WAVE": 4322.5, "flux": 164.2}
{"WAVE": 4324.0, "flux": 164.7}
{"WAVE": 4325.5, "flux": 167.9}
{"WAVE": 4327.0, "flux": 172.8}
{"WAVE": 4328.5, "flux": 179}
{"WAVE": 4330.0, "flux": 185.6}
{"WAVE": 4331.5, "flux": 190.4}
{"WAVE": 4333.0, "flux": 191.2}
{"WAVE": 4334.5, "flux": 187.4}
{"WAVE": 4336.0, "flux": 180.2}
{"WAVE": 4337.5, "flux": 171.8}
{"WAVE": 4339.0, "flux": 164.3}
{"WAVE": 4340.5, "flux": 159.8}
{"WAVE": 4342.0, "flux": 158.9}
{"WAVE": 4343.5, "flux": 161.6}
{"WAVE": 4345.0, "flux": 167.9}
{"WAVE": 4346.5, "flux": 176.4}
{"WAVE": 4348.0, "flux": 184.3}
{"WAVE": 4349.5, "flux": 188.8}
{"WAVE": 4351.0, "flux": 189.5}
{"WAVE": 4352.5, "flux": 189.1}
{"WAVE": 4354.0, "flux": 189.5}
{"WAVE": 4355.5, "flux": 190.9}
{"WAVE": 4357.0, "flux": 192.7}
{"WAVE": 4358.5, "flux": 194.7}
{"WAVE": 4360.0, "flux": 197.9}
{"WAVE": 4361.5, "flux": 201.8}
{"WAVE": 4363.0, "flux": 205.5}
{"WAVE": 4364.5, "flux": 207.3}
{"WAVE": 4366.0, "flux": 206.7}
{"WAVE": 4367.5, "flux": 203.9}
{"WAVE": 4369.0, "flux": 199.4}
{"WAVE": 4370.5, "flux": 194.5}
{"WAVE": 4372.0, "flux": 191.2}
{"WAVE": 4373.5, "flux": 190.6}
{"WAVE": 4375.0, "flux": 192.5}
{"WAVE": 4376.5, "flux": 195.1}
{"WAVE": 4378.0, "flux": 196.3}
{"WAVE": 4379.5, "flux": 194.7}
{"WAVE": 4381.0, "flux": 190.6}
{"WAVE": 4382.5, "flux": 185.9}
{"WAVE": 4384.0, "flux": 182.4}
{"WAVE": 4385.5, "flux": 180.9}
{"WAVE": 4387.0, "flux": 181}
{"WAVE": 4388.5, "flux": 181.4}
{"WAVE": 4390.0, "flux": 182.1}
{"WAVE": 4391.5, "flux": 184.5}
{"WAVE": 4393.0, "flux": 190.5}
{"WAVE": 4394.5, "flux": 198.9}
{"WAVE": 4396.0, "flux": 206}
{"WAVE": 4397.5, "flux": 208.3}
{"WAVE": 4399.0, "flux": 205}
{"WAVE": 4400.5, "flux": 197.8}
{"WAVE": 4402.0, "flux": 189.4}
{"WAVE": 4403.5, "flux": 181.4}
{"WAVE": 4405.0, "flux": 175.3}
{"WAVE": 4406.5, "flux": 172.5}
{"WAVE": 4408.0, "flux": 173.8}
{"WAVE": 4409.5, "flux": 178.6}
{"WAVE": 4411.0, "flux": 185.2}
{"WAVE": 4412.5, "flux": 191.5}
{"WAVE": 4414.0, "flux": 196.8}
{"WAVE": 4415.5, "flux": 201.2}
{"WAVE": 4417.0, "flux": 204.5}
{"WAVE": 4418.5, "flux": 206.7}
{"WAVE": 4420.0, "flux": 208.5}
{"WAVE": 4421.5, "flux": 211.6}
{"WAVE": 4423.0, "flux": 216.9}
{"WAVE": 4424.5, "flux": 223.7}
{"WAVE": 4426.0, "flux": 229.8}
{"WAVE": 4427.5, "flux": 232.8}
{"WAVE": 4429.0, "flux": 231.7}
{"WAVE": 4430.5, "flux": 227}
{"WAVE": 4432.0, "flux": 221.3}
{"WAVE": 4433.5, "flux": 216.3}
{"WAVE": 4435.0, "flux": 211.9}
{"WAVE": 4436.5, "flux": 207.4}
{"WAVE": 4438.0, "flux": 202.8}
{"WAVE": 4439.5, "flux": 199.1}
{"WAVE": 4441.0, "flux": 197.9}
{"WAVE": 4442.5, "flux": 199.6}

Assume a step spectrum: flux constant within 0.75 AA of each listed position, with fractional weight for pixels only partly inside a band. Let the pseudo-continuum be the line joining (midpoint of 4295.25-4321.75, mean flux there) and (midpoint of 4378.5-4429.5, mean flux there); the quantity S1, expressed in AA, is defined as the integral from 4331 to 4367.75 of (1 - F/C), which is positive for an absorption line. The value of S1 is -4.6 AA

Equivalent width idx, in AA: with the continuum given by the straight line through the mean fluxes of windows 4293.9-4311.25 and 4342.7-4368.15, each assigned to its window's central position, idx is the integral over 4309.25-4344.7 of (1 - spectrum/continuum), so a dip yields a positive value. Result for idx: -2.6 AA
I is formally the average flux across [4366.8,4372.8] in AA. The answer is 197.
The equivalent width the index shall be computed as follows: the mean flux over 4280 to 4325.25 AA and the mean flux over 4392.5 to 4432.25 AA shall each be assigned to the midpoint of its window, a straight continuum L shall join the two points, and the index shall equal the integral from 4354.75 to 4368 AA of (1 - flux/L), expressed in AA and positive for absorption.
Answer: -1.6 AA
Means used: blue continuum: 150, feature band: 200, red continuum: 202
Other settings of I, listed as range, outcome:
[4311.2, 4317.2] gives 159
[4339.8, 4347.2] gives 165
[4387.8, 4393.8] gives 185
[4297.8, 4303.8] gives 124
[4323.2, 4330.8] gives 174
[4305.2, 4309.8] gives 123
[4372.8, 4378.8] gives 194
